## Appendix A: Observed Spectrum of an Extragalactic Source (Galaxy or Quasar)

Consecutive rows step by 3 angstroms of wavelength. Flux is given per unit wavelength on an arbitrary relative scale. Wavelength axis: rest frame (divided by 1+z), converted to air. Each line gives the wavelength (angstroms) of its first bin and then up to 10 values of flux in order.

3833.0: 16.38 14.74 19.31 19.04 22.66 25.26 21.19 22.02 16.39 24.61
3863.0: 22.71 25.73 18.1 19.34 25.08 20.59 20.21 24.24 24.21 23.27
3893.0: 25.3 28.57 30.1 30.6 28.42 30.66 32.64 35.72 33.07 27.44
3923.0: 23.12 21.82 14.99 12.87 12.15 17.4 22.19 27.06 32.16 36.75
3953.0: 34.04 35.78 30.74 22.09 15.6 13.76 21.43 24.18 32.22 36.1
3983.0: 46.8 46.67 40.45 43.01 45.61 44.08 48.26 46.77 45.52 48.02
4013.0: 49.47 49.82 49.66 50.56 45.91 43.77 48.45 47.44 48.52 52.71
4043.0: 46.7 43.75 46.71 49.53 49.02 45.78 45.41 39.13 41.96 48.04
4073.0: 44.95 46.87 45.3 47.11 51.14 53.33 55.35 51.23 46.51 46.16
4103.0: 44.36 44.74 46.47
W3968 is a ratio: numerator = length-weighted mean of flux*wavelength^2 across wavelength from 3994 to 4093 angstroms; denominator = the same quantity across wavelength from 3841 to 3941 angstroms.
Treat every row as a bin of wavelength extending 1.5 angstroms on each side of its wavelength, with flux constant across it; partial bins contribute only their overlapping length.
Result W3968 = 2.2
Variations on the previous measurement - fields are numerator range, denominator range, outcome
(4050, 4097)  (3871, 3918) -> 1.92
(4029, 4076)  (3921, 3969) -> 2.09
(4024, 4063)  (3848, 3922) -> 2.01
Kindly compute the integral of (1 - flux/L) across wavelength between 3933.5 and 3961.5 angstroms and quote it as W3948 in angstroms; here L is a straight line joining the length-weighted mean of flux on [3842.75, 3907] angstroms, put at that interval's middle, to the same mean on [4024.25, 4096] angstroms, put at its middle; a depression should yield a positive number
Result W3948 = 4.93 angstroms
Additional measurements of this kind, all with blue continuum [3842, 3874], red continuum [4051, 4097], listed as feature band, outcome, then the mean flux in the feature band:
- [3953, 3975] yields 6.5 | 24.1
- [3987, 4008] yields -3.5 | 44.8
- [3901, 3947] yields 6.9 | 24.9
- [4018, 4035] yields -2.3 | 47.6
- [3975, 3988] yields -1.2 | 39.8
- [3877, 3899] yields 1.0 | 24.3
